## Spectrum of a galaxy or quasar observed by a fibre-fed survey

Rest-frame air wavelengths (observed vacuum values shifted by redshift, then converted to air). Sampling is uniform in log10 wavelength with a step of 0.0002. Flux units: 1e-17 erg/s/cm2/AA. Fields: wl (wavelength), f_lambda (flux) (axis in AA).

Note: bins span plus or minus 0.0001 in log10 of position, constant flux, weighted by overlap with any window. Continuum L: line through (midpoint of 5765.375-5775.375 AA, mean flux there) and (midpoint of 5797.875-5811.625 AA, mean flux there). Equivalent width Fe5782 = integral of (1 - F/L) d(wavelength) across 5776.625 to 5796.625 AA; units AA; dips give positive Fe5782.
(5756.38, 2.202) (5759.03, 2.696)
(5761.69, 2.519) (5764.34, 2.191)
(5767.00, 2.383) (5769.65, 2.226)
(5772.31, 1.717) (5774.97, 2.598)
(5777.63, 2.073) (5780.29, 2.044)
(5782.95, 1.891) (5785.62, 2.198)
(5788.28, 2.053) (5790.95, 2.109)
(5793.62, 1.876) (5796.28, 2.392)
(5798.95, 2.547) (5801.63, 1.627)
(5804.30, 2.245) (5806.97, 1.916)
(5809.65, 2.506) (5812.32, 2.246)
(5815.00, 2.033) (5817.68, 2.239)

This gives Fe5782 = 1.07 AA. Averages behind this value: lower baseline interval 2.2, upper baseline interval 2.16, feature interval 2.06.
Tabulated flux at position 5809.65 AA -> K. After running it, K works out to 2.506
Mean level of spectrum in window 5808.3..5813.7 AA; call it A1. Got 2.37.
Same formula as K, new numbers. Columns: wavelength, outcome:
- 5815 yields 2.033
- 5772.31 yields 1.717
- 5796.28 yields 2.392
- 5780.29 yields 2.044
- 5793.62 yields 1.876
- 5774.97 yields 2.598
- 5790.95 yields 2.109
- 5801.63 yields 1.627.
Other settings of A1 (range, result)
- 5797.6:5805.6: 2.14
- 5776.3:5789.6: 2.05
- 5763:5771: 2.27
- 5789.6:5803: 2.11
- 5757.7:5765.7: 2.47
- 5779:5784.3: 1.97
